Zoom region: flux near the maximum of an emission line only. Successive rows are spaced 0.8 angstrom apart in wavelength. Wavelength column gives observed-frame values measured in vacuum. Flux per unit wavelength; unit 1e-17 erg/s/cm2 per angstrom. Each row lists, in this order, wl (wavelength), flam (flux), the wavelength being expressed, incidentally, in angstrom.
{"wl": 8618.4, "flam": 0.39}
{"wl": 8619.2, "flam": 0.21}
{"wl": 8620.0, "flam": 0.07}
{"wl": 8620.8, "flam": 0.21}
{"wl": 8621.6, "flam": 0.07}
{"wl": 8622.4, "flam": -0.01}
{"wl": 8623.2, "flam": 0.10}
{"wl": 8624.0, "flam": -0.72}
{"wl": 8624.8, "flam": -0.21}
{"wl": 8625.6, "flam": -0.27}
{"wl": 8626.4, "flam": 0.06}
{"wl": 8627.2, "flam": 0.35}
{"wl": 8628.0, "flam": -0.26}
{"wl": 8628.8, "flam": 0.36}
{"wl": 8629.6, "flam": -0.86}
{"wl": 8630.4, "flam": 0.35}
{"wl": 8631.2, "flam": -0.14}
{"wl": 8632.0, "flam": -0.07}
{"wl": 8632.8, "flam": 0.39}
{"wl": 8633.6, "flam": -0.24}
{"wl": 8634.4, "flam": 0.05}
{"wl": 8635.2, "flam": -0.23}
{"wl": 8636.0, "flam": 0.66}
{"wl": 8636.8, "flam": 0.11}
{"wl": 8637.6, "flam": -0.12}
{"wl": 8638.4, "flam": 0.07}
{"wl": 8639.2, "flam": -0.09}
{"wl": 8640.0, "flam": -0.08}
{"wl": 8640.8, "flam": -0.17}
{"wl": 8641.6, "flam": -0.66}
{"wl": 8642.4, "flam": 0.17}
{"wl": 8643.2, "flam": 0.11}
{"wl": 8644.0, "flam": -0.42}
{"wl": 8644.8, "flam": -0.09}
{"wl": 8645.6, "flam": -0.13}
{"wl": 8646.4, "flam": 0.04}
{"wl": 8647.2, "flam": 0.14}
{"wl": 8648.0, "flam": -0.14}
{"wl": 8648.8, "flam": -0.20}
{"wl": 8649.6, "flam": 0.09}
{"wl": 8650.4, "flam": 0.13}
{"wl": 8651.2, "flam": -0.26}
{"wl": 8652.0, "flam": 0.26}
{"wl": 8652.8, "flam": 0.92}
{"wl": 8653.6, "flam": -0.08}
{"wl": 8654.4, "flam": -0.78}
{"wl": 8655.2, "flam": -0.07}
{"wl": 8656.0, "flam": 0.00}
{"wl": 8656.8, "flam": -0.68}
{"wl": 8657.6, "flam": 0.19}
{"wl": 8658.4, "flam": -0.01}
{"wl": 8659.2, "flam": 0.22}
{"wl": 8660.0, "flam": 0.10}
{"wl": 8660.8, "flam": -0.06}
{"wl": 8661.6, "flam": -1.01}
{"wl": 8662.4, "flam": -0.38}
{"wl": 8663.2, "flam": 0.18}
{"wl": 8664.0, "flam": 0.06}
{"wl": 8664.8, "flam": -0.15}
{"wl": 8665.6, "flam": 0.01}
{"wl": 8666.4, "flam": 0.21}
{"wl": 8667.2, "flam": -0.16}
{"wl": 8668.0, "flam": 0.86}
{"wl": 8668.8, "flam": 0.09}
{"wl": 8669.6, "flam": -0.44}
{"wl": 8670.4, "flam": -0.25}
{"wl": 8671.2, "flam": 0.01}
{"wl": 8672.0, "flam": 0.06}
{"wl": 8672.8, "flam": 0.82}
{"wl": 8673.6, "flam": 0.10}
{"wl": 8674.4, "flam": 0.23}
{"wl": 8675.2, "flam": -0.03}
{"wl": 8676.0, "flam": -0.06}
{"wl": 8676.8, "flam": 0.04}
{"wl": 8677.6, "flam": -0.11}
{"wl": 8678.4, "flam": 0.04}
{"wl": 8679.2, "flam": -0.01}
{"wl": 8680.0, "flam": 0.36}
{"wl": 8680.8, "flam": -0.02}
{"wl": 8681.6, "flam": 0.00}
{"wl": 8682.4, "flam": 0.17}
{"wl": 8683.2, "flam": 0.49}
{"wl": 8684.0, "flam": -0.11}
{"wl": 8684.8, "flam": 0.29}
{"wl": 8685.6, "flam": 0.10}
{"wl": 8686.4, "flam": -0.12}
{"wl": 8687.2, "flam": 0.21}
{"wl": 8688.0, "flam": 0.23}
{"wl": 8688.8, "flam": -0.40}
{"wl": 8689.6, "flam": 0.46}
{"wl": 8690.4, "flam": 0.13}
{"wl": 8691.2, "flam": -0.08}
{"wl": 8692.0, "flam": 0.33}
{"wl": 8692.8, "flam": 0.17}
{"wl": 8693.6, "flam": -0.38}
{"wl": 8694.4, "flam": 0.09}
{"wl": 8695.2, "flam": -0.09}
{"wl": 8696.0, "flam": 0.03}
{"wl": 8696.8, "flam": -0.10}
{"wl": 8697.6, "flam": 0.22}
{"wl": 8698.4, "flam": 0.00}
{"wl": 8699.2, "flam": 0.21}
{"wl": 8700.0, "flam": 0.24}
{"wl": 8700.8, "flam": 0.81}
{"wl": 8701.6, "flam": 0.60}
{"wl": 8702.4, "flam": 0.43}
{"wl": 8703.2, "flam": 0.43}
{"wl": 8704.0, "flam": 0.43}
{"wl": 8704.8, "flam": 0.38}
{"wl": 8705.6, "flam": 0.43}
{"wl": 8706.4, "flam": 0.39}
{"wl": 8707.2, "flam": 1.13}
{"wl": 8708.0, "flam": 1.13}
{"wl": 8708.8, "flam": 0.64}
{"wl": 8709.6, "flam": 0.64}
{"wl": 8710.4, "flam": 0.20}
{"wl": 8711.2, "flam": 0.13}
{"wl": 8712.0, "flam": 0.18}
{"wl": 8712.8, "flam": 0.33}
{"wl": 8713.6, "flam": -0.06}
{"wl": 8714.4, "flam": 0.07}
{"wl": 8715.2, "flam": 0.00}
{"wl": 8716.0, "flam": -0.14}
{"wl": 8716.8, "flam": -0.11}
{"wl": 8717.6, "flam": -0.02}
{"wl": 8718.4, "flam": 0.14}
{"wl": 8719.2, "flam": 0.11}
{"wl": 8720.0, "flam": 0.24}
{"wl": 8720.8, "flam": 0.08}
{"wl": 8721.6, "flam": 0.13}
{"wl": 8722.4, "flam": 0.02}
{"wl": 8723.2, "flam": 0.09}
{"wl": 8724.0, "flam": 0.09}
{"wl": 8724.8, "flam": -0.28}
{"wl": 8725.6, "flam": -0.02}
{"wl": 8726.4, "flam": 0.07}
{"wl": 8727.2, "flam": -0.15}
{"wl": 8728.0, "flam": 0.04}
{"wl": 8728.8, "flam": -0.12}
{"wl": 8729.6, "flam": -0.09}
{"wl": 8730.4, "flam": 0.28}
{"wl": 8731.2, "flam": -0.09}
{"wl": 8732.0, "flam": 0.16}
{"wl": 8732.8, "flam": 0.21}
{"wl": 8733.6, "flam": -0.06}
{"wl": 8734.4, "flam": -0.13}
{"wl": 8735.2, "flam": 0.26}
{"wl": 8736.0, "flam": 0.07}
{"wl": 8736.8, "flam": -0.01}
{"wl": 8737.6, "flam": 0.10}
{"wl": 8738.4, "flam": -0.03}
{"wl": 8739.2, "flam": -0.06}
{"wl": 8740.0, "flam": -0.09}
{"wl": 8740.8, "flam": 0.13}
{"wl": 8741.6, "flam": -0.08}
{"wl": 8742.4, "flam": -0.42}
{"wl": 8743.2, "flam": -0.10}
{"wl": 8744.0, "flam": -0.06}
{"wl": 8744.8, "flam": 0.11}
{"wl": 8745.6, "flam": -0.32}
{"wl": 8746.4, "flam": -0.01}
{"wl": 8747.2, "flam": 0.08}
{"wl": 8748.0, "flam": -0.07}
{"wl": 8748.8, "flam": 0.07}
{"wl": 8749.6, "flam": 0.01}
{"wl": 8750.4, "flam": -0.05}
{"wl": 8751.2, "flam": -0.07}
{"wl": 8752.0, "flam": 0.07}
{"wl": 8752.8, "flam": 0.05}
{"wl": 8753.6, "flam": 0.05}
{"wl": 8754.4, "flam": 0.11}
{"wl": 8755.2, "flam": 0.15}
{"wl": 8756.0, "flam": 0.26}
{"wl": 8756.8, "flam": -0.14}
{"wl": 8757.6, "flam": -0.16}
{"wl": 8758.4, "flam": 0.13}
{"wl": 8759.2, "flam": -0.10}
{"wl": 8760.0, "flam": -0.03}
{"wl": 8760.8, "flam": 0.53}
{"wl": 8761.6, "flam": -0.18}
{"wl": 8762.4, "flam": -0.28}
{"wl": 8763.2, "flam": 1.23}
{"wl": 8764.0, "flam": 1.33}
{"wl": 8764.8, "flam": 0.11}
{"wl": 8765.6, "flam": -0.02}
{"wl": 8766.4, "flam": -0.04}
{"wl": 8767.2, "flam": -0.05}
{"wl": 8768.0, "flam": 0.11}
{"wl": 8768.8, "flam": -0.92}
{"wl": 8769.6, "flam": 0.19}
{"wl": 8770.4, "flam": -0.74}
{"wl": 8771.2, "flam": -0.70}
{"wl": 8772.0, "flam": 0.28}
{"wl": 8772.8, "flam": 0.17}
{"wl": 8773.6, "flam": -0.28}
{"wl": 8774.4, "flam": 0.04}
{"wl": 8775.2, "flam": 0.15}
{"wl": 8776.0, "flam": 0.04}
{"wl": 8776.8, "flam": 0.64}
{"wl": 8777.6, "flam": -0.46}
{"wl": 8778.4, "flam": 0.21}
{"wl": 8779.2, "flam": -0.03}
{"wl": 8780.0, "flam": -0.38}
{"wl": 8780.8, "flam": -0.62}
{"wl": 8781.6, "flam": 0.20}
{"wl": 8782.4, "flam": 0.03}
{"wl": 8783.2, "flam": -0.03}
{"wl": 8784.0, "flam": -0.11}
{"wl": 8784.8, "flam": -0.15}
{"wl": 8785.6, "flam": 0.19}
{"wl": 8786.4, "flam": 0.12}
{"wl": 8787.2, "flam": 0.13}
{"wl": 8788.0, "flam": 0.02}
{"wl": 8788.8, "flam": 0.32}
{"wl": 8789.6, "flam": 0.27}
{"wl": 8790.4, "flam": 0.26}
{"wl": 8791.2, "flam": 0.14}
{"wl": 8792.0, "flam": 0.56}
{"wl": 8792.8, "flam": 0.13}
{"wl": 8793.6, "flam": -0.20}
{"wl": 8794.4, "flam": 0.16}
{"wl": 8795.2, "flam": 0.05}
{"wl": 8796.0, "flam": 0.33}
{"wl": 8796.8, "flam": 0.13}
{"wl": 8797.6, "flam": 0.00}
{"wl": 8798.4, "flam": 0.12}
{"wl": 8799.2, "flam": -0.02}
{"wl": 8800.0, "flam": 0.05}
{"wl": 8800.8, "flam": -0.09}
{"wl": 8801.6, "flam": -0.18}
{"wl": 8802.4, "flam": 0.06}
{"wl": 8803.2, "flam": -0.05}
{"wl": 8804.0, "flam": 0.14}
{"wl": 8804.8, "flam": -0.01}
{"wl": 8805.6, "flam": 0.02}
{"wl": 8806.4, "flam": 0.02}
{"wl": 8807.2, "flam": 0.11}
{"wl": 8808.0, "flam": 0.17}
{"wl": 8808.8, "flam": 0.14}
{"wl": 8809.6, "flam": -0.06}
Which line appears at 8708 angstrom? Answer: [O II] 3727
